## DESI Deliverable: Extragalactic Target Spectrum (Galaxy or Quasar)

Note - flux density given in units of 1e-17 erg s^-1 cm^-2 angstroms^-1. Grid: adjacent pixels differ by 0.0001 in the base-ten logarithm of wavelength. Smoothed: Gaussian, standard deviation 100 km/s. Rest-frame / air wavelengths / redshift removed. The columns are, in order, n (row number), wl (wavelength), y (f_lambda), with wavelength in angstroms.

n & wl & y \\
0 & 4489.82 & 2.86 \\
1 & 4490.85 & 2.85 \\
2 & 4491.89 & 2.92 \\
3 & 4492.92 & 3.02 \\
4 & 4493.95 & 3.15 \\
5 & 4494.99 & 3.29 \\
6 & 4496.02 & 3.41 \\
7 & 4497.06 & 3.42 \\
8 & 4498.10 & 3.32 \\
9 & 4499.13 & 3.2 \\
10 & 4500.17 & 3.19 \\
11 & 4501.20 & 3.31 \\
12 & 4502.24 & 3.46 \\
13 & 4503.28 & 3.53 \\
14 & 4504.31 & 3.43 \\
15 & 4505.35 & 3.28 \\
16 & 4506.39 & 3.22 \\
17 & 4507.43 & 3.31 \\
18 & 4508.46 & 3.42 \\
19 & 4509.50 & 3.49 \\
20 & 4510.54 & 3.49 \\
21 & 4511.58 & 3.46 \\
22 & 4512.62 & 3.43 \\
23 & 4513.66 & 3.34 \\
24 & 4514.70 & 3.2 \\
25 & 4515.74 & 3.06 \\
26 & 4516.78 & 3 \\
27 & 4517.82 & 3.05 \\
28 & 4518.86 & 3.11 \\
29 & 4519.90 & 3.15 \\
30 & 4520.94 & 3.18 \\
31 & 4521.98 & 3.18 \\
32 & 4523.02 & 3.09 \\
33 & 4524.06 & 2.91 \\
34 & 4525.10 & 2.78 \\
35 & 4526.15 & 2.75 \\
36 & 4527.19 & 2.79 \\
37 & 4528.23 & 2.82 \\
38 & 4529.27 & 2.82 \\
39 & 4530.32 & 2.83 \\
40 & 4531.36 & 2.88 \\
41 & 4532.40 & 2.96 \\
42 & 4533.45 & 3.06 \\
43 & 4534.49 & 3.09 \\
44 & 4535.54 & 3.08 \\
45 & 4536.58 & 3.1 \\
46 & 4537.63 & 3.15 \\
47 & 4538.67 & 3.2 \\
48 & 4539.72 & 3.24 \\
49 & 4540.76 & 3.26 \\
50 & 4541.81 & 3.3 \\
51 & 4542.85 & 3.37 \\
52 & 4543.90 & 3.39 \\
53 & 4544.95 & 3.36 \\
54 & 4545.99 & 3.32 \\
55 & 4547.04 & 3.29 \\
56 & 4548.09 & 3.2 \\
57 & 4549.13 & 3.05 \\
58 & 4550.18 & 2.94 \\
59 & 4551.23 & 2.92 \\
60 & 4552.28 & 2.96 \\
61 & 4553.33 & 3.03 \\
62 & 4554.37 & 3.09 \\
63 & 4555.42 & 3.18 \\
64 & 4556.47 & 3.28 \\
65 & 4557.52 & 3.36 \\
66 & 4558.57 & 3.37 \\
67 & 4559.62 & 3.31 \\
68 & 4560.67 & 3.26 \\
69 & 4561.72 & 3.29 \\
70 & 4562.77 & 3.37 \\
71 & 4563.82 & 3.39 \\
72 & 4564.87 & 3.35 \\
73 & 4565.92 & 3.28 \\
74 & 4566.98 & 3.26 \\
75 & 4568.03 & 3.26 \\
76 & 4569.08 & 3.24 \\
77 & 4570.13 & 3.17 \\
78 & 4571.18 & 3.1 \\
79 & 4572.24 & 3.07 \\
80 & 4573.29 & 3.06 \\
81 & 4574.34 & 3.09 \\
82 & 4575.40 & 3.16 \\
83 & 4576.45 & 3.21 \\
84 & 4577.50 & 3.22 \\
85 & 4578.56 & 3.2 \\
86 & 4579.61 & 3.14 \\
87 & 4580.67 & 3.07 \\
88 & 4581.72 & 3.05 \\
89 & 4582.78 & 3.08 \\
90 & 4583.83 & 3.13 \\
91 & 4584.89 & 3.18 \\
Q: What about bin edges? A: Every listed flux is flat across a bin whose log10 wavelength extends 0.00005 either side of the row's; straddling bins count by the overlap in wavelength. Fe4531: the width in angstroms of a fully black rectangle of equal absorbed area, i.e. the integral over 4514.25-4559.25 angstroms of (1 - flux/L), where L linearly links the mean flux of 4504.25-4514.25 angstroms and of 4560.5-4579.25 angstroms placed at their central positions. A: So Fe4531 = 2.85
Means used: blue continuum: 3.38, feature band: 3.1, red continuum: 3.22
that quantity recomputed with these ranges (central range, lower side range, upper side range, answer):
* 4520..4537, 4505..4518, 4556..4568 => 1.75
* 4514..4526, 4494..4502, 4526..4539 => 0.11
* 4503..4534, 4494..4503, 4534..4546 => 1.41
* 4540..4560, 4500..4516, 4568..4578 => 0.11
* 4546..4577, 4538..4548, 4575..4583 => 0.23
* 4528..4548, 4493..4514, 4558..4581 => 0.88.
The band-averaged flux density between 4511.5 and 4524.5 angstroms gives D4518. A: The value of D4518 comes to 3.16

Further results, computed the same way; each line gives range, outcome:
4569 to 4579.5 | 3.15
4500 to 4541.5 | 3.15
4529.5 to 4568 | 3.19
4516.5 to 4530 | 2.97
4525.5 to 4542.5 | 3.02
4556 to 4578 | 3.24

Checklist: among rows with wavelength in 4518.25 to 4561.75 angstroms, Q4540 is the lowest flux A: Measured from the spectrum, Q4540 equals 2.75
